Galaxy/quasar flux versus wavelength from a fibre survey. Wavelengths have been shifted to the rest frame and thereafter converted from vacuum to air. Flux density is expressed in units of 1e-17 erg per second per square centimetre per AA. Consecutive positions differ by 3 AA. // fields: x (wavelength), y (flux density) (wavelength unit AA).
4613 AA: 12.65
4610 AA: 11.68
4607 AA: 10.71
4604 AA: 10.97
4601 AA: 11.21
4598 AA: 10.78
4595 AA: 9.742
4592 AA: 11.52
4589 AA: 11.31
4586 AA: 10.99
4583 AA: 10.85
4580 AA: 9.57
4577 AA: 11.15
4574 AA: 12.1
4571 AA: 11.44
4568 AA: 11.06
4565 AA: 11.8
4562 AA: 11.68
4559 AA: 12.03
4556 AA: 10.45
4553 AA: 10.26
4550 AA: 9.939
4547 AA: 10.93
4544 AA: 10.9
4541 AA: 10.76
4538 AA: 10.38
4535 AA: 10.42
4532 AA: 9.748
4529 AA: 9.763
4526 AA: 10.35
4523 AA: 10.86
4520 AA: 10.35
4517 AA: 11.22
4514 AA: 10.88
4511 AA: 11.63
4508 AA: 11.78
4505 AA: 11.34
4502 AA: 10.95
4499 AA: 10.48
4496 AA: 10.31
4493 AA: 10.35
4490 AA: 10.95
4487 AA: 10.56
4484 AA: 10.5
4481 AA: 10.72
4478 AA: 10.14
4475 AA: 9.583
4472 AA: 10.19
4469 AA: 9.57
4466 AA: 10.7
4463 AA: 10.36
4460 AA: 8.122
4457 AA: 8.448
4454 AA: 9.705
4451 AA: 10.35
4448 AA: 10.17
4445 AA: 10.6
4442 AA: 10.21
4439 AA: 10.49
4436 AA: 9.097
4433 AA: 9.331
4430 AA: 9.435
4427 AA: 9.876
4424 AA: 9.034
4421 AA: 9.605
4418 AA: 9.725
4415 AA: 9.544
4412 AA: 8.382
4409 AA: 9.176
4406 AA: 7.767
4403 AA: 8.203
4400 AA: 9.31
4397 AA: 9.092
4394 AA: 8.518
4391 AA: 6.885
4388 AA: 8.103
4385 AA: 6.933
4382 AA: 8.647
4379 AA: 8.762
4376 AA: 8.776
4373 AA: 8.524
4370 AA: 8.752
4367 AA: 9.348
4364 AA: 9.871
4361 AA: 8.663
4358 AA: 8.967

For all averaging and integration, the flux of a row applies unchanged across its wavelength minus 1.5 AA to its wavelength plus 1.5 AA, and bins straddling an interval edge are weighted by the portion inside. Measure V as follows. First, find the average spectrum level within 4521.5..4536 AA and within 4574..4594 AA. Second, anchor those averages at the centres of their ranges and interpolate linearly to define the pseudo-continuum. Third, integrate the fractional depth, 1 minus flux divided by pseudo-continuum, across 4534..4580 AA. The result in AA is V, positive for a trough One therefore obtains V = -1.6 AA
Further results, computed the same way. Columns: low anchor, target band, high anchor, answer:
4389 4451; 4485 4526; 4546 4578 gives -1.9 AA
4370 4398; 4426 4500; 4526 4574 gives -4.2 AA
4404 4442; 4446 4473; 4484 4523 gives 0.8 AA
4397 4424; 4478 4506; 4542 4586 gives -1.6 AA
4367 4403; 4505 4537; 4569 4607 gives -1.9 AA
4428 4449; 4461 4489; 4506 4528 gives 0.5 AA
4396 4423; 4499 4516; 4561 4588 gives -1.6 AA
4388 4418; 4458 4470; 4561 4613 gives -0.3 AA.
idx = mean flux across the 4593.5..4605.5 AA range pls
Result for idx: 10.7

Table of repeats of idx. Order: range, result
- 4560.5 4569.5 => 11.5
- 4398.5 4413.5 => 8.57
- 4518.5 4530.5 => 10.3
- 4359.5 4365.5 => 9.27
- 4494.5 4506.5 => 10.8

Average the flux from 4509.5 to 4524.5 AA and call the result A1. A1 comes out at 11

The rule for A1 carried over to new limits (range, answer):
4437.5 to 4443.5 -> 10.3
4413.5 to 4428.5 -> 9.56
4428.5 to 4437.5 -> 9.29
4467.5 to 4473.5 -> 9.88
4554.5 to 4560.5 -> 11.2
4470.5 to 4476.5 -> 9.89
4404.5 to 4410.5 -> 8.47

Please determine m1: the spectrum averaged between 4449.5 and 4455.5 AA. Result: 10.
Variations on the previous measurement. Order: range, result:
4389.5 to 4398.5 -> 8.17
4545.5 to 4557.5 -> 10.4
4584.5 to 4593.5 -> 11.3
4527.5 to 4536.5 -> 9.98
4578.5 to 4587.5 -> 10.5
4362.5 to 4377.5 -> 9.05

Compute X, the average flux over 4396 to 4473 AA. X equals 9.48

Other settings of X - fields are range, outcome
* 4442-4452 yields 10.3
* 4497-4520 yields 11.1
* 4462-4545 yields 10.6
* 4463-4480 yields 10.1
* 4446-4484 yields 9.87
